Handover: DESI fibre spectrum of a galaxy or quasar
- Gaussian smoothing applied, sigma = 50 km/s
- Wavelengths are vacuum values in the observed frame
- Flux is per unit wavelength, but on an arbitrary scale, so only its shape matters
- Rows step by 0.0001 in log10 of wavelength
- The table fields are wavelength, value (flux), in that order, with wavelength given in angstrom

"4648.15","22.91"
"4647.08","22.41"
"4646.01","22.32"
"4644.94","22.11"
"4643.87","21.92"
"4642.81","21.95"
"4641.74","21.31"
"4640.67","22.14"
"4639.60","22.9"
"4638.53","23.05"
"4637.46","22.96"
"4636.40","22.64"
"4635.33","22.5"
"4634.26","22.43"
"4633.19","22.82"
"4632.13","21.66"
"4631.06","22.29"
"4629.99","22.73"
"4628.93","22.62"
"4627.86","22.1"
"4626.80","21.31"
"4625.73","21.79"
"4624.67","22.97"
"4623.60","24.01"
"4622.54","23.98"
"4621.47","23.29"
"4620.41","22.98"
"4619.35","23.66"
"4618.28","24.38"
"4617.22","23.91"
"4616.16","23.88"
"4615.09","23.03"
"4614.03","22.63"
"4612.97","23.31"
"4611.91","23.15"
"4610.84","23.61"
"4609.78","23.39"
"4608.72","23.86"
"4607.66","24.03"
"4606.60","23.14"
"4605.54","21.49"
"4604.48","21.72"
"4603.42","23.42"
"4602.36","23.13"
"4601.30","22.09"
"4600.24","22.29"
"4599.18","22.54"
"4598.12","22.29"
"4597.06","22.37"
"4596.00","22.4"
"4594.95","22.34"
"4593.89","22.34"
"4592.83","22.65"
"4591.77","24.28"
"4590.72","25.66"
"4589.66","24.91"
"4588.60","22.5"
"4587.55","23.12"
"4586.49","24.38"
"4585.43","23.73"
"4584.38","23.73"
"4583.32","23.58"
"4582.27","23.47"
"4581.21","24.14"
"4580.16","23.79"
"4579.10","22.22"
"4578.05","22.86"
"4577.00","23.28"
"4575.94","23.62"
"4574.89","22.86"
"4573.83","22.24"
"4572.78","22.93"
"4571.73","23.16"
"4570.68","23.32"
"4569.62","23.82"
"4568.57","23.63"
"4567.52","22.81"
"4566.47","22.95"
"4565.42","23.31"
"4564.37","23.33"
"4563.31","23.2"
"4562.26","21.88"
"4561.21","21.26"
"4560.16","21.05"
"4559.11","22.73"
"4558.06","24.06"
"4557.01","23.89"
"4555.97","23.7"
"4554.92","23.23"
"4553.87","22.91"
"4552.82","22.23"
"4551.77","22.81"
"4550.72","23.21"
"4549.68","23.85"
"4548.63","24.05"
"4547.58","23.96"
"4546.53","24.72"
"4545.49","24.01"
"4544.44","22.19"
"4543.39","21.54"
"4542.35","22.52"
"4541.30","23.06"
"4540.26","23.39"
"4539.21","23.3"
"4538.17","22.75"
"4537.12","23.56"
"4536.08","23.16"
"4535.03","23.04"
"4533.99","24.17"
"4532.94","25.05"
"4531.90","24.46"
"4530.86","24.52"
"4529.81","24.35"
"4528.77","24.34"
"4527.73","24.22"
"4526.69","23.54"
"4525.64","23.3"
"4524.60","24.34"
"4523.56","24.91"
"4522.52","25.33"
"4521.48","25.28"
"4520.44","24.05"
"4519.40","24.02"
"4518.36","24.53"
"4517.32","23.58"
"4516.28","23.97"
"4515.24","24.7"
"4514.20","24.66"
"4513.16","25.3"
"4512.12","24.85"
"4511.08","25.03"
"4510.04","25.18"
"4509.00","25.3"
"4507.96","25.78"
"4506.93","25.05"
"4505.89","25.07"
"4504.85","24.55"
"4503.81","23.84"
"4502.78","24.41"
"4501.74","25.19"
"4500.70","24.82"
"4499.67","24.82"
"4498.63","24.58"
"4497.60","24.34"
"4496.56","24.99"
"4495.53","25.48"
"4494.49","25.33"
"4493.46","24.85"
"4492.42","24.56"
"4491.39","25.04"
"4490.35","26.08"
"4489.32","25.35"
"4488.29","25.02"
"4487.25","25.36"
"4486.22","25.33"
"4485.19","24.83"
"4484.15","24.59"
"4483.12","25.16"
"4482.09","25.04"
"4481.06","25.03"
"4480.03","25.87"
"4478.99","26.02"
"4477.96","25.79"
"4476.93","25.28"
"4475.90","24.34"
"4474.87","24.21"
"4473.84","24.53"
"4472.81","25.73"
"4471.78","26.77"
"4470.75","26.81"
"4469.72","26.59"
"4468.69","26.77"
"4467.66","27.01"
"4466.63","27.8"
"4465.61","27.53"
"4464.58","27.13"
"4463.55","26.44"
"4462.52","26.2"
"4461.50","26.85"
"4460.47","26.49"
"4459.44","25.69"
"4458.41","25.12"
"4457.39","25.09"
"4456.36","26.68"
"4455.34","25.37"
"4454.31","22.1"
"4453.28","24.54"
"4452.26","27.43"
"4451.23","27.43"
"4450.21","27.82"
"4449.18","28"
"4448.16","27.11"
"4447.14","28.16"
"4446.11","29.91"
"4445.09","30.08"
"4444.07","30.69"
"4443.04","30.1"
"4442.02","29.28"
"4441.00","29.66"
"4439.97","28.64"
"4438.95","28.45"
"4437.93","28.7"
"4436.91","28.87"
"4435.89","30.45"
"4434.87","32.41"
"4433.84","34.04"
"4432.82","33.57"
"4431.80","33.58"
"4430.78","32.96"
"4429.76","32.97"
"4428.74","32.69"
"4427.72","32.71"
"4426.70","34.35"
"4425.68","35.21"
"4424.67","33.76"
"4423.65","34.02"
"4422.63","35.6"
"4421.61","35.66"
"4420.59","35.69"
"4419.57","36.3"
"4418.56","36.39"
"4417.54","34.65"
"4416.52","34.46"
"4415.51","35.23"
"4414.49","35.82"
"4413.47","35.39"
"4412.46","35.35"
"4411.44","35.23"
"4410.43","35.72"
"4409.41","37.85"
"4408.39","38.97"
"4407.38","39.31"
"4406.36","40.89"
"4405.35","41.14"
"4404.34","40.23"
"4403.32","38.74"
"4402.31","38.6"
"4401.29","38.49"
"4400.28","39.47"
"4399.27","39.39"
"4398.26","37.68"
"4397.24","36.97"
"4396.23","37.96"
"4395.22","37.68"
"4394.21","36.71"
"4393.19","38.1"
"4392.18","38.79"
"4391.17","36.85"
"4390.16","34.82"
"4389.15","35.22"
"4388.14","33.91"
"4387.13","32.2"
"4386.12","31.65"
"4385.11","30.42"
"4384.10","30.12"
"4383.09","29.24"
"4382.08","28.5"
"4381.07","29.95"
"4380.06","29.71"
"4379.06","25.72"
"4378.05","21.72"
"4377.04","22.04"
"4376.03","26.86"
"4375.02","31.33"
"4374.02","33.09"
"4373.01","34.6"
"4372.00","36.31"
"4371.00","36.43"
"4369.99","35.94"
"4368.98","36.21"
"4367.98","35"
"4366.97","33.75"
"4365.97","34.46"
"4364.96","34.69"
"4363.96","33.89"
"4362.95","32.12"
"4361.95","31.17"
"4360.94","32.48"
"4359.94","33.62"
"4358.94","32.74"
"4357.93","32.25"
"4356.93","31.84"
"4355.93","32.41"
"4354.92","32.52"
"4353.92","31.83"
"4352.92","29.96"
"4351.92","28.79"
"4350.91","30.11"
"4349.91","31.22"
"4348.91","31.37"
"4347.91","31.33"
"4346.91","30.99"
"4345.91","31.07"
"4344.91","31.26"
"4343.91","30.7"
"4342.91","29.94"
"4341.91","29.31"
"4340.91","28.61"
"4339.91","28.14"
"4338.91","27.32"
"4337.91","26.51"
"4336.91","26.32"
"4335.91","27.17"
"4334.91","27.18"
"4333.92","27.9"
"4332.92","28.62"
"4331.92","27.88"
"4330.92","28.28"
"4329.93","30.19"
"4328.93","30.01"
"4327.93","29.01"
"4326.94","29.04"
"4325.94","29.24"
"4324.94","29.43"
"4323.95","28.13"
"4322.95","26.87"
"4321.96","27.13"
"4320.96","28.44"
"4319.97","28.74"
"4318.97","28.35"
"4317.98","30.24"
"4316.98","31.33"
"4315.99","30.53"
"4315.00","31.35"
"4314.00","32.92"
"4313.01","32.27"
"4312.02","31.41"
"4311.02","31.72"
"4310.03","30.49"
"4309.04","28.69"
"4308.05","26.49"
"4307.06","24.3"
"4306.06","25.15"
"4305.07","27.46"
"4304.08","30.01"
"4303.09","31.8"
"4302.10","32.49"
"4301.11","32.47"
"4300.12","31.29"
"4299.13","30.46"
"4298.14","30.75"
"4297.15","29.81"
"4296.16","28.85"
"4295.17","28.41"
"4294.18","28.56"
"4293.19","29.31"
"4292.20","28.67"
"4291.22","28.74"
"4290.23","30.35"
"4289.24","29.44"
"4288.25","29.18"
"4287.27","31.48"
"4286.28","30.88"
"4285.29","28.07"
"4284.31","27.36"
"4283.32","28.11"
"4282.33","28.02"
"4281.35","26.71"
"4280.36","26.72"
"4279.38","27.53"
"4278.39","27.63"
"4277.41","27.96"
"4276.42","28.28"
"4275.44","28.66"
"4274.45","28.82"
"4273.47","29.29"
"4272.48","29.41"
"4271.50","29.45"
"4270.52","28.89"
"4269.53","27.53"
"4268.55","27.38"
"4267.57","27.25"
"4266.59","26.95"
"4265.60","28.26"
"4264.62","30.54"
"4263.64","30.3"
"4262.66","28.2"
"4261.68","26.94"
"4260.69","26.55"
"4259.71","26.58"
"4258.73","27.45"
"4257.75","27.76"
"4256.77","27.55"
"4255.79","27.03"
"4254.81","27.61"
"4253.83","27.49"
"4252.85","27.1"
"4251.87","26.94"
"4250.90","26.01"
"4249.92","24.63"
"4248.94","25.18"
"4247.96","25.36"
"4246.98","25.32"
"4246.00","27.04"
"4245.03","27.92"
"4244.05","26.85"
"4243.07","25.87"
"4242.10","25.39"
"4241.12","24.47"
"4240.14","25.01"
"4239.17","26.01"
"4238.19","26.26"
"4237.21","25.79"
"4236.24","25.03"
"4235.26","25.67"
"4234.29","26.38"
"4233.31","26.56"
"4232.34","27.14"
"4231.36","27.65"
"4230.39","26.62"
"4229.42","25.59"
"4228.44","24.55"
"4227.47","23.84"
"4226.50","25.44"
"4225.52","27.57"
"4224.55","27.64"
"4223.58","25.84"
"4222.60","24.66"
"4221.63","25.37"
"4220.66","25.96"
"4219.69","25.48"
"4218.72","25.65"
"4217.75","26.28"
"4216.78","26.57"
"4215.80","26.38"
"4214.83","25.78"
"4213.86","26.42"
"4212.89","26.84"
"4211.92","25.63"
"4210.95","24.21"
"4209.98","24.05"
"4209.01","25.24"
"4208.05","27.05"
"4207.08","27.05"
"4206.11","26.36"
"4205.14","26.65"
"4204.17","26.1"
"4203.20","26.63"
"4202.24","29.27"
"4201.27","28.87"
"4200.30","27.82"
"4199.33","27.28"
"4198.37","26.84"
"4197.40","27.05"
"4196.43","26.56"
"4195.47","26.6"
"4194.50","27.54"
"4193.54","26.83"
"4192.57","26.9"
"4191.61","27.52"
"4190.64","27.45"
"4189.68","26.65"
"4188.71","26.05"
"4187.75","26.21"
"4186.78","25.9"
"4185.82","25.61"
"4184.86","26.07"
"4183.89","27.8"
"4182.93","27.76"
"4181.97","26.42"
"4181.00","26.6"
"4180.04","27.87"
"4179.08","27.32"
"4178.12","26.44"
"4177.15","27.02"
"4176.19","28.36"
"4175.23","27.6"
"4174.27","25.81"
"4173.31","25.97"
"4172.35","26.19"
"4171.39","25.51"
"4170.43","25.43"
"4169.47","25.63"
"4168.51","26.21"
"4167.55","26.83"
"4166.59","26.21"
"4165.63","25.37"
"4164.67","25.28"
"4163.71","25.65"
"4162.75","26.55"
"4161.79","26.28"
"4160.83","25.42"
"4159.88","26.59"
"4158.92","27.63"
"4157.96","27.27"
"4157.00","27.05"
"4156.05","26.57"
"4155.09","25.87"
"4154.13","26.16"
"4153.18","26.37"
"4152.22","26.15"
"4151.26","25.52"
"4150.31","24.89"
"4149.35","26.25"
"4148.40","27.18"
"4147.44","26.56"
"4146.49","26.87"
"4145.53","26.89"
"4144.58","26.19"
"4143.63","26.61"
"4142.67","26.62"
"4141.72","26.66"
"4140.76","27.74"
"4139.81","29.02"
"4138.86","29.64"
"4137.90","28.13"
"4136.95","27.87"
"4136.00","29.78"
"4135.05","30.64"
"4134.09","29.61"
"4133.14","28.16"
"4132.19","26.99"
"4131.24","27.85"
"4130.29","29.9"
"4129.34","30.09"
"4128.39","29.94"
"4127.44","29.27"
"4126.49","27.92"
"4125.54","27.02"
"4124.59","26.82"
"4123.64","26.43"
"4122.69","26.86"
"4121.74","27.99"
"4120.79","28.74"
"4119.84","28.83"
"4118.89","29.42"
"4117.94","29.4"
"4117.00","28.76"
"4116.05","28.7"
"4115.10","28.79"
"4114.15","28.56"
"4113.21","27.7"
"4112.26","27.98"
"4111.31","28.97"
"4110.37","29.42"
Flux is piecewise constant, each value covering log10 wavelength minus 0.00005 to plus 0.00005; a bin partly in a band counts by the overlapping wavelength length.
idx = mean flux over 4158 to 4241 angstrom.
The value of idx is 26.4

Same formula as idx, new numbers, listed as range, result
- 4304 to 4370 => 30.2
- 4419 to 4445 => 32.4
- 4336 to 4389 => 31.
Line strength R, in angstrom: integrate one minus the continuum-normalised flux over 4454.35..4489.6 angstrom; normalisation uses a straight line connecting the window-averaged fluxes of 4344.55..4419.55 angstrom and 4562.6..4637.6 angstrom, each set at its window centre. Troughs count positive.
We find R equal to 4.4 angstrom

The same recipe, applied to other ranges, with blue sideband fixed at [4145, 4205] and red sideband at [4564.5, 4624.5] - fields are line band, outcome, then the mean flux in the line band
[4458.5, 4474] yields -1.5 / 26.6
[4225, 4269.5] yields -1.0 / 26.6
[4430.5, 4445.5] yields -3.8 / 30.7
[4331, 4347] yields -2.1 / 28.6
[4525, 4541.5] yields 0.0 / 23.8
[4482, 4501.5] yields -0.8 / 25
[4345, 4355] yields -2.2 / 30.9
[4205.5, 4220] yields 0.2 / 25.9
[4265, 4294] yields -3.1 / 28.5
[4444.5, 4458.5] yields -1.4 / 26.9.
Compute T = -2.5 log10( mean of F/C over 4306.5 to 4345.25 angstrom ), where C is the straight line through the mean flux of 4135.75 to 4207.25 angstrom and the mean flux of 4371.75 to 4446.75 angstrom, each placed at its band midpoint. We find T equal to 0.08 mag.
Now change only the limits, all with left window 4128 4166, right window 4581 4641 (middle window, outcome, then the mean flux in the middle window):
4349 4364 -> -0.24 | 31.7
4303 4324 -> -0.14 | 29.2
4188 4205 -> -0.01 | 27.2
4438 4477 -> -0.11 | 27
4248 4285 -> -0.06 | 27.7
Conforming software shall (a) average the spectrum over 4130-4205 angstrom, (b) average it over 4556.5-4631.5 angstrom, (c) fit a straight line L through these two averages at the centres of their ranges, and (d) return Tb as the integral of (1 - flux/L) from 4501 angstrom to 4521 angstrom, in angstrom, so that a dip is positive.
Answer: -0.7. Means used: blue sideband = 26.9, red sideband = 23.1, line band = 24.7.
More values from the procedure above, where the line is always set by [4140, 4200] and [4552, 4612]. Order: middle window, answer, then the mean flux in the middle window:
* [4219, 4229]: 0.2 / 25.6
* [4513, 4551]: -0.6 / 23.9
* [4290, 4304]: -2.5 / 30.1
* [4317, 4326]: -1.2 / 28.6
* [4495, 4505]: -0.4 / 24.7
